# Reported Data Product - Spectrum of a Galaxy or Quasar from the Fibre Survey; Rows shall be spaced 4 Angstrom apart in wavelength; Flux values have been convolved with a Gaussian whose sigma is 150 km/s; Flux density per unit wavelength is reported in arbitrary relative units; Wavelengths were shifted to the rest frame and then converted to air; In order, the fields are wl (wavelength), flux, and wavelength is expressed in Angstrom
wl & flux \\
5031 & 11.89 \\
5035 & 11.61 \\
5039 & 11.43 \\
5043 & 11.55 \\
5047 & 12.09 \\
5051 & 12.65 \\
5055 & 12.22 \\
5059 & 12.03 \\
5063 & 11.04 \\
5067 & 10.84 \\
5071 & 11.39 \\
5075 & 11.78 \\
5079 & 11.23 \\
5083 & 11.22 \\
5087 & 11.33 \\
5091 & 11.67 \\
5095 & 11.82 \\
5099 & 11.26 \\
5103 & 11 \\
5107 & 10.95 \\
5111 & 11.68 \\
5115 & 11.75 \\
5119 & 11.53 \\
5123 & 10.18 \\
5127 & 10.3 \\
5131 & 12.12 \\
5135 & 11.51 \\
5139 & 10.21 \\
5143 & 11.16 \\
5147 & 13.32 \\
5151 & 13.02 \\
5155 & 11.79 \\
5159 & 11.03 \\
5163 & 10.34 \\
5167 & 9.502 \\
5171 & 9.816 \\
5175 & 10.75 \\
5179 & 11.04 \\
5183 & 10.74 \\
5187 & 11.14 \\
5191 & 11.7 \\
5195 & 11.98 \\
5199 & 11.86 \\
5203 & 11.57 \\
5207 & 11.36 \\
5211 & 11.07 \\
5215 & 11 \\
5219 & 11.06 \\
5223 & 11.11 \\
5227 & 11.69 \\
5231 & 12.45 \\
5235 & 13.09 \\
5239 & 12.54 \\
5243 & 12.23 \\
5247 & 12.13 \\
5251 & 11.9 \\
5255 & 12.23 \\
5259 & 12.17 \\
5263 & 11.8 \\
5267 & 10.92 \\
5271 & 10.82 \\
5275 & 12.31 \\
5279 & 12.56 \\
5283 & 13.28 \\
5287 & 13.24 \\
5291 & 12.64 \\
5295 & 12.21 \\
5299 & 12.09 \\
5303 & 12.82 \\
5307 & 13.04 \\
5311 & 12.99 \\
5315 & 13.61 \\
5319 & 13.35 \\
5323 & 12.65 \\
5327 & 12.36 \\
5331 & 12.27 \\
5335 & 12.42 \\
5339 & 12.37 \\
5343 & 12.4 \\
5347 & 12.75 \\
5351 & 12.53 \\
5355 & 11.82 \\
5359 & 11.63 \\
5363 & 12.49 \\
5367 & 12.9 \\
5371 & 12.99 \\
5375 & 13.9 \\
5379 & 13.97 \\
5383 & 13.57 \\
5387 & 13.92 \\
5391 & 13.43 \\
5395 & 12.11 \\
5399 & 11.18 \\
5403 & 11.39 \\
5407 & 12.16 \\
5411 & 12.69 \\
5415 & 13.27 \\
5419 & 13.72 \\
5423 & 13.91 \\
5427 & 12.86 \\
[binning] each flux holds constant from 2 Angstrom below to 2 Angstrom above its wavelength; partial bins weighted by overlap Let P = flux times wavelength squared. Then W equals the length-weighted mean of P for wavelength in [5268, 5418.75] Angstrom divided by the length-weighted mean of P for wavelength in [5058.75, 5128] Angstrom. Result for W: 1.24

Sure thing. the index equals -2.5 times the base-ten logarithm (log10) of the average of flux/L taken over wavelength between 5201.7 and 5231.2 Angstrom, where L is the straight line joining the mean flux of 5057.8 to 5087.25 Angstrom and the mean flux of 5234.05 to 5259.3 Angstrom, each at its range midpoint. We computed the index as 0.07 mag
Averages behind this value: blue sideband 11.3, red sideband 12.3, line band 11.3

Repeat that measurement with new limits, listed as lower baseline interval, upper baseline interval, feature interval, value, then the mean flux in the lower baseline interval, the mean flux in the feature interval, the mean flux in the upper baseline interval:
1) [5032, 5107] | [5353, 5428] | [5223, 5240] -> -0.007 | 11.6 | 12.3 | 12.8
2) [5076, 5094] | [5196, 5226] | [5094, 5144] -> 0.020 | 11.4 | 11.2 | 11.3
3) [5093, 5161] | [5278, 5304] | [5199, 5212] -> 0.056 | 11.4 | 11.4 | 12.7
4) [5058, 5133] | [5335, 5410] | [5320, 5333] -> -0.007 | 11.3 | 12.5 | 12.6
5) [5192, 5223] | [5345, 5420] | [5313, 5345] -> -0.030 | 11.4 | 12.7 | 12.7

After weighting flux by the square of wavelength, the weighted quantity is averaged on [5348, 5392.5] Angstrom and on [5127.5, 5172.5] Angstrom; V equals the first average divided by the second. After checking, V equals 1.26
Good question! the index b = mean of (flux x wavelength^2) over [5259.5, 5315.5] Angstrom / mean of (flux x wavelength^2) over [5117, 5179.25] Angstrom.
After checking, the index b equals 1.18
